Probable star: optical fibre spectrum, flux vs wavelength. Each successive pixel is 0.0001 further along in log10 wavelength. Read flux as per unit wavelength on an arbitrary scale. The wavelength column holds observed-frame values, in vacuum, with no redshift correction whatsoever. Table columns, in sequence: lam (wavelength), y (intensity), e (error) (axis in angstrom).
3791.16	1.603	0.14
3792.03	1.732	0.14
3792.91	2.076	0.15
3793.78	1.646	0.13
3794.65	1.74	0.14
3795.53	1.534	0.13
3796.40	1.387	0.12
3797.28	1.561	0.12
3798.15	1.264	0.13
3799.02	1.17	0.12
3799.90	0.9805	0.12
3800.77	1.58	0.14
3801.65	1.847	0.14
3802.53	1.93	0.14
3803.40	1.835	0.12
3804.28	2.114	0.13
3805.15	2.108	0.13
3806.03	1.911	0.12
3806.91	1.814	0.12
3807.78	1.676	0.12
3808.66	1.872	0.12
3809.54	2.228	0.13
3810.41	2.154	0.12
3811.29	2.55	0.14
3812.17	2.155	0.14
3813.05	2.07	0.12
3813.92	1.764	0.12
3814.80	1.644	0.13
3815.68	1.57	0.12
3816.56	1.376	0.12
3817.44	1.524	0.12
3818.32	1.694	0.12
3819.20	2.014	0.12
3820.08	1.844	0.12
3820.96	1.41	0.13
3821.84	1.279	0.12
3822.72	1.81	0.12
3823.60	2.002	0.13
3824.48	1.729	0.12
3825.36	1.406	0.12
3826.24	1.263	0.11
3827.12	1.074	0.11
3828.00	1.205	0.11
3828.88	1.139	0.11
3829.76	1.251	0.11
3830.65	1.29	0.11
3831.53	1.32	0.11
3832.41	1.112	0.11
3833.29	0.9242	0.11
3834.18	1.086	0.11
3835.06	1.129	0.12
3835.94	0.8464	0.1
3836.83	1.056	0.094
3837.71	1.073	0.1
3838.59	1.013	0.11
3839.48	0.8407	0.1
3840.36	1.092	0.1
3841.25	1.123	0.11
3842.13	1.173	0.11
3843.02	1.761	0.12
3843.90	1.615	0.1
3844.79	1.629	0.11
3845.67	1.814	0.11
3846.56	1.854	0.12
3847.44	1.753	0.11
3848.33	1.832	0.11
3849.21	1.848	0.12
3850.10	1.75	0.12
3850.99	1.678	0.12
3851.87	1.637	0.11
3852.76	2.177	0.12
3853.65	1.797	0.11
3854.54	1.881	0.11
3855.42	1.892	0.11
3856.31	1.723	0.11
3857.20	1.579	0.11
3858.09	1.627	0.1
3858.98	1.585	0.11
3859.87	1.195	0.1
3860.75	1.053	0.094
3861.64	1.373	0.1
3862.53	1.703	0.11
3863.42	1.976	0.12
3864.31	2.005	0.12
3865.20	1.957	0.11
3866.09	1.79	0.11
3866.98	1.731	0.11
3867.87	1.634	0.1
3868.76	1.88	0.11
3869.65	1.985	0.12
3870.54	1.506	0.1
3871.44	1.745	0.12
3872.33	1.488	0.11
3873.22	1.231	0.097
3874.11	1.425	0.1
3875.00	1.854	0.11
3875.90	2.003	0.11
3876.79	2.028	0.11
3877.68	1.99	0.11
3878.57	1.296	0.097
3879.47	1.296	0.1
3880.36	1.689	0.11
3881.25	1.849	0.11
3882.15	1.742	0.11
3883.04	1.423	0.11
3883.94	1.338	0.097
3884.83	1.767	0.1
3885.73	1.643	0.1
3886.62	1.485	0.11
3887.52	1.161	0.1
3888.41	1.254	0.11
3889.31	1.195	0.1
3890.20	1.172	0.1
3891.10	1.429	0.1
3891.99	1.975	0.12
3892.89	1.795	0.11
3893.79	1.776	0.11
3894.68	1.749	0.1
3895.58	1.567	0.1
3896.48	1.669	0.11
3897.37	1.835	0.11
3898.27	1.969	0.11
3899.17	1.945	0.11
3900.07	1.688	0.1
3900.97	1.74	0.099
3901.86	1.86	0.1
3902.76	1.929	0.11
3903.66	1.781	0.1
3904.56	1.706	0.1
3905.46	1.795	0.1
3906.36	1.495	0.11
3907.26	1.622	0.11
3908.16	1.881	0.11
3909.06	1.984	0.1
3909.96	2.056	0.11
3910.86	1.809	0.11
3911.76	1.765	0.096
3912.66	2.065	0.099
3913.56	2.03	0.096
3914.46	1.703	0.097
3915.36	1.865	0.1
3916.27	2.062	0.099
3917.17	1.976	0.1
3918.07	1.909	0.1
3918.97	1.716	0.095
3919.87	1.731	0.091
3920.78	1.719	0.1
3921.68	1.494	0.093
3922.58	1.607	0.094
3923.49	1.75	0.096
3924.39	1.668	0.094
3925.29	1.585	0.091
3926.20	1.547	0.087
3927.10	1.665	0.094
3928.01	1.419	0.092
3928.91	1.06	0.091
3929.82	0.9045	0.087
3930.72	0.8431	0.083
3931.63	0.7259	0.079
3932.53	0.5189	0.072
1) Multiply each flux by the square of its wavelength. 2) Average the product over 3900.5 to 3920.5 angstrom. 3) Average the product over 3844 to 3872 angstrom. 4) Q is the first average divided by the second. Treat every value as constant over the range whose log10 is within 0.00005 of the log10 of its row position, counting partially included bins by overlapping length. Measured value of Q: 1.09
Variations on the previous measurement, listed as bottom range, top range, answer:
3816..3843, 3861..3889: 1.29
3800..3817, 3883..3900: 0.88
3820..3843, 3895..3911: 1.49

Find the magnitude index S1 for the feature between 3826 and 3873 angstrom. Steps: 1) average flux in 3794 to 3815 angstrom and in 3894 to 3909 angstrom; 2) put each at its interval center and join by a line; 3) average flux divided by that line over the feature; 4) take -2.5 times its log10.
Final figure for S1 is 0.186 mag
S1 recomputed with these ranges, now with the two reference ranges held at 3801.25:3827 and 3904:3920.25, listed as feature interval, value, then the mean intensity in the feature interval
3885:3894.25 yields 0.22 mag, 1.5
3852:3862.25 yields 0.12 mag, 1.63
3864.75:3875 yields 0.09 mag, 1.68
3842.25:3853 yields 0.04 mag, 1.75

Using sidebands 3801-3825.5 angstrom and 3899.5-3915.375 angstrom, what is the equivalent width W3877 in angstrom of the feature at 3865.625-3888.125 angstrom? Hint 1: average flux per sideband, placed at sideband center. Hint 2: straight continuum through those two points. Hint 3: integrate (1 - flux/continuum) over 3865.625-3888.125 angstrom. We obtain 2.3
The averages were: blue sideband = 1.84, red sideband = 1.82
